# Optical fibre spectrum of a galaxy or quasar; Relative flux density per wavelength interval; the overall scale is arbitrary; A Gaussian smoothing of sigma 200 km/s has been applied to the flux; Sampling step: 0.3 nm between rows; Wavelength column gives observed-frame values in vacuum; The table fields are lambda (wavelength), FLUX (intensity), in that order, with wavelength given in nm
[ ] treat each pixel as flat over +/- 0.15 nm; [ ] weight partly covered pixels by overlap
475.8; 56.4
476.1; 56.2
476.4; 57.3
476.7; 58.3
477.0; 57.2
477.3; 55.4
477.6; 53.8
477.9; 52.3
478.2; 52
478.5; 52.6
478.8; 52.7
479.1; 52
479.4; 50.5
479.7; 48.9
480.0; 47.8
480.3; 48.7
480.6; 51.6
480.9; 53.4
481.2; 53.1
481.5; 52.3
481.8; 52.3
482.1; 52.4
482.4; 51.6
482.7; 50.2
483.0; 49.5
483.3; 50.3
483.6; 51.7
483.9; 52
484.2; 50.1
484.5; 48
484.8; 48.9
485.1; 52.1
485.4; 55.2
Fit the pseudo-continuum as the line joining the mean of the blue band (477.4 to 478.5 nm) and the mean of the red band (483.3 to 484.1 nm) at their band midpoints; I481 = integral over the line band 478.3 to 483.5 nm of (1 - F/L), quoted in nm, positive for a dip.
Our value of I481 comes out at 0.09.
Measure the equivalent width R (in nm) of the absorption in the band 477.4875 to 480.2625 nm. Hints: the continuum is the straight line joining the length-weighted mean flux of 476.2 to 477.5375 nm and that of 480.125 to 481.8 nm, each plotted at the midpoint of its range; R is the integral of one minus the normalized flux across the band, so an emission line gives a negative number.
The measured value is 0.16 nm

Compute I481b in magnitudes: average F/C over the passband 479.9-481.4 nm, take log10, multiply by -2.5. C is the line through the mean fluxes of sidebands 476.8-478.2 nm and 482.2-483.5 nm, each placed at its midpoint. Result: 0.02 mag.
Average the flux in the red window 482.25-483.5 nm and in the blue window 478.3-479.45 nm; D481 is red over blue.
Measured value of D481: 0.97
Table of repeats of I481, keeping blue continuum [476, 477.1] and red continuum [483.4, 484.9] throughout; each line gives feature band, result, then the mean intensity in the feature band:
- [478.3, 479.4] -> 0.060 nm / 52.2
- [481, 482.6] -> 0.002 nm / 52.3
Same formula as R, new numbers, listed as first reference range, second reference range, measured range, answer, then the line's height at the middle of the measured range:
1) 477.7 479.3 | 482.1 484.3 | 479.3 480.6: 0.066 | 51.9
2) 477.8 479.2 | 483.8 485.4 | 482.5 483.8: 0.013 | 51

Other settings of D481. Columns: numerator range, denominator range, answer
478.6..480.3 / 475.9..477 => 0.88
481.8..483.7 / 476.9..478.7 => 0.95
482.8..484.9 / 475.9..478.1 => 0.90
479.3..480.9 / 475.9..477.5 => 0.88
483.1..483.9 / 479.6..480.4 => 1.06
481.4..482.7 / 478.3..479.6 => 1.00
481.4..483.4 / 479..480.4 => 1.03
